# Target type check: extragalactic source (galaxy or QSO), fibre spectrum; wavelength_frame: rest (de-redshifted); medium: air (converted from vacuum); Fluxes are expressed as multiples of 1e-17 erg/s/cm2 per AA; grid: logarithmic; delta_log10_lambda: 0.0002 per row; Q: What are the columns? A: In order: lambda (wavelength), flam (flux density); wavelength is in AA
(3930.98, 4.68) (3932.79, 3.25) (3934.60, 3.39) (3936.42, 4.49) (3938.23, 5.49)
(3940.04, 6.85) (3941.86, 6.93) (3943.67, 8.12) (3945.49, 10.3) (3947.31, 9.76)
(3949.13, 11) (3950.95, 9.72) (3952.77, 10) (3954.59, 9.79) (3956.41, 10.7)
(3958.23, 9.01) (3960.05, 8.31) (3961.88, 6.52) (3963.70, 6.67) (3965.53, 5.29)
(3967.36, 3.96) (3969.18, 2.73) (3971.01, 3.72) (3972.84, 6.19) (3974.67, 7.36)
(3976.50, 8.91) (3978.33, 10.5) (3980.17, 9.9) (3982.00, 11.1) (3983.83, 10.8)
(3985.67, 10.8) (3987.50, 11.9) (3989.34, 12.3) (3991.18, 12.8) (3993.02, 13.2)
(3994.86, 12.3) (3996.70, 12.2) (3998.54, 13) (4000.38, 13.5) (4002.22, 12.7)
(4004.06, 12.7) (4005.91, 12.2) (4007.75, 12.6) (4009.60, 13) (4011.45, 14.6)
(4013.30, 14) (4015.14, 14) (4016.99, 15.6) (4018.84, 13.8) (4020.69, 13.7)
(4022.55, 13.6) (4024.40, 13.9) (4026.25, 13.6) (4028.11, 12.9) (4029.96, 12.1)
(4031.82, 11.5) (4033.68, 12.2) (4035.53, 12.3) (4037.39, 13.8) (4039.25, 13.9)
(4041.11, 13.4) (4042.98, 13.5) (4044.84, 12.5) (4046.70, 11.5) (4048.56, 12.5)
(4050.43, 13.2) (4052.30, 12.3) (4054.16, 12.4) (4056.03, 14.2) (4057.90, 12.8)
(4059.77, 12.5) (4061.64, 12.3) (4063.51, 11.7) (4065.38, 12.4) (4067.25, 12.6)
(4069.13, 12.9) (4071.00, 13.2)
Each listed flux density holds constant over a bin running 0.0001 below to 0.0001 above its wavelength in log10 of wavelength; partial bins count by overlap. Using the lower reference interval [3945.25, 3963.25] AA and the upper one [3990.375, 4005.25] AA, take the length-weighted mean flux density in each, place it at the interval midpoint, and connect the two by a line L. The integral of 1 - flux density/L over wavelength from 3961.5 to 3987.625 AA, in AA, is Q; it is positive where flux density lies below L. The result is 8.16 AA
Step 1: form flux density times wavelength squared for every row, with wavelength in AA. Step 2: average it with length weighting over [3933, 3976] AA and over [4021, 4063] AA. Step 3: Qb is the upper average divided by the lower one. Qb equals 1.87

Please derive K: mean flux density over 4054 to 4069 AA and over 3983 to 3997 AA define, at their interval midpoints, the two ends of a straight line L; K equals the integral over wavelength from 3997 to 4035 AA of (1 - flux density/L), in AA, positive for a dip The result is -3.05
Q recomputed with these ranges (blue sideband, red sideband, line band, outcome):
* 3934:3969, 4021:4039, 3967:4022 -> -3.06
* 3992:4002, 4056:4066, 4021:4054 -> -0.61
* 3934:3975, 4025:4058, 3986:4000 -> -4.00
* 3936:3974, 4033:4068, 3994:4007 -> -3.52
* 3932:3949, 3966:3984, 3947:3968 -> -4.21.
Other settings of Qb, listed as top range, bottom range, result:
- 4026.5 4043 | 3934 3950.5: 1.79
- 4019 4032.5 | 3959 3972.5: 2.51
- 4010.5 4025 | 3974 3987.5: 1.43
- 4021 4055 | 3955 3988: 1.66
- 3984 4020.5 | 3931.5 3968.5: 1.80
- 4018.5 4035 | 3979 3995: 1.14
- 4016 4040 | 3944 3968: 1.61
